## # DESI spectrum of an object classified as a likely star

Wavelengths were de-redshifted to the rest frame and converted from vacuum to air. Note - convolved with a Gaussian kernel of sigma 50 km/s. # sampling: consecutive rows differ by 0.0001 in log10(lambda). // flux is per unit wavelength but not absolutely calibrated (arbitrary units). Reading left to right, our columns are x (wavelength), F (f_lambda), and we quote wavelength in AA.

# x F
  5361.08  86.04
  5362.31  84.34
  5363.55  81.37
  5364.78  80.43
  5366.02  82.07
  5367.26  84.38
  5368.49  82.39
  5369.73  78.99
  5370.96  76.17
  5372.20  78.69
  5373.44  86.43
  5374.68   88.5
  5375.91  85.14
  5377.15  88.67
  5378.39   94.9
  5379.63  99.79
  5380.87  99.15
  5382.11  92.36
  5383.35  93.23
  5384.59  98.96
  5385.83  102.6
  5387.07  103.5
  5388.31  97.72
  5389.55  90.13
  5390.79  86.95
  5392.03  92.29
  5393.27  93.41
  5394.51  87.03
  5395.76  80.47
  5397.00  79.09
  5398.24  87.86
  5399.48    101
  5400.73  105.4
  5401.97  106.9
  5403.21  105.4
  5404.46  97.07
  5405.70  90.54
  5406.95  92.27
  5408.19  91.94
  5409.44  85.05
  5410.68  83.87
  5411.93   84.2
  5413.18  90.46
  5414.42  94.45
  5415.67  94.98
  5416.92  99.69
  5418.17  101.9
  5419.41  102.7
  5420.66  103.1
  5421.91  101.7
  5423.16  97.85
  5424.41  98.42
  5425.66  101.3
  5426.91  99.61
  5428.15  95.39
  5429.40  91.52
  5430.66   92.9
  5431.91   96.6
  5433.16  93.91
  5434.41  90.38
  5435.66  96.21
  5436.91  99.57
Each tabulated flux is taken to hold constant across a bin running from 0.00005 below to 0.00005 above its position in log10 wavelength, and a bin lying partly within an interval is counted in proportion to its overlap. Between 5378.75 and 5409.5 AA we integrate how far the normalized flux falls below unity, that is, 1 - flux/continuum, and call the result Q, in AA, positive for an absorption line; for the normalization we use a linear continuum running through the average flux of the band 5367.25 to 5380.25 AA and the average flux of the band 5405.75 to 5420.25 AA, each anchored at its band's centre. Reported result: -1.74 AA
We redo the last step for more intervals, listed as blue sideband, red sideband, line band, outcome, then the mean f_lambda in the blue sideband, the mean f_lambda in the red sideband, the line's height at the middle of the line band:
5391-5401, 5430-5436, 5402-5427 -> -1.1 AA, 90.1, 93.8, 92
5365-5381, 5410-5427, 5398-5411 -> -0.3 AA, 86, 96.6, 93.3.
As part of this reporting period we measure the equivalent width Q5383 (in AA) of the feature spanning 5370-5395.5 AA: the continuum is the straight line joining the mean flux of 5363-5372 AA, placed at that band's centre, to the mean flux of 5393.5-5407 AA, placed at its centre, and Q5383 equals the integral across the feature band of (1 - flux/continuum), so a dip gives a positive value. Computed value -1.3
